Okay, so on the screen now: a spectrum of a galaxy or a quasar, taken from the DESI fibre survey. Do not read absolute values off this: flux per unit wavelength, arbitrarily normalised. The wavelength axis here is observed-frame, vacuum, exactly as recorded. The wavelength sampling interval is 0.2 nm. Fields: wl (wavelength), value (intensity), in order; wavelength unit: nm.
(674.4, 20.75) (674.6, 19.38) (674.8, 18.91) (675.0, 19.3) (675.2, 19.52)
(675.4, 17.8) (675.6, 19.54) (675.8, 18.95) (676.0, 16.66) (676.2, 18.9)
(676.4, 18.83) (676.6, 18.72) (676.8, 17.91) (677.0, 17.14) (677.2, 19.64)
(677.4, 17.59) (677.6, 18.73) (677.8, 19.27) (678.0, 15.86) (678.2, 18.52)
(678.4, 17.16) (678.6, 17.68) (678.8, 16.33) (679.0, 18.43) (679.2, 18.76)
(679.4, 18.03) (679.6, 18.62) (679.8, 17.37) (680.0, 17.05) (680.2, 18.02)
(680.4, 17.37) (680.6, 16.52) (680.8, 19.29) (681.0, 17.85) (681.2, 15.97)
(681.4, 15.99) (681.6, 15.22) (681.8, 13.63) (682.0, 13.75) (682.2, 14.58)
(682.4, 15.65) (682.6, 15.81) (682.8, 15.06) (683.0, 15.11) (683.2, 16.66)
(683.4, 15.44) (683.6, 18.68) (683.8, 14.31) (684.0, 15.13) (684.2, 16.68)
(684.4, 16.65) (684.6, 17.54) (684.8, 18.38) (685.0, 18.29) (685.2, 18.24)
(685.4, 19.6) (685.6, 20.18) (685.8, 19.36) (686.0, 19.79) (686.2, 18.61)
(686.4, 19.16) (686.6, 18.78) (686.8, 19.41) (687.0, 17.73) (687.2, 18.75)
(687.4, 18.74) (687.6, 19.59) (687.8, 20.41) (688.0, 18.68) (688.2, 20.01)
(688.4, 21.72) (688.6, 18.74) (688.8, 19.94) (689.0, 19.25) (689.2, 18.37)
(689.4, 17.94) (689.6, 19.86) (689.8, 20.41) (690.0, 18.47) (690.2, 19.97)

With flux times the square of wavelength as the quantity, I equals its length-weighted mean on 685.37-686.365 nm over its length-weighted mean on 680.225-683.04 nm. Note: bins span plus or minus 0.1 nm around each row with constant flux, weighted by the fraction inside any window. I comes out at 1.24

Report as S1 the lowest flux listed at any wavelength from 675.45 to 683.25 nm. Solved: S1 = 13.63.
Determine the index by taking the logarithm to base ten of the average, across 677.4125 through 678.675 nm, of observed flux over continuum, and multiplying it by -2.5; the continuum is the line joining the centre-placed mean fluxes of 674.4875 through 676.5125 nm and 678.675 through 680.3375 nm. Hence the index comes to 0.02 mag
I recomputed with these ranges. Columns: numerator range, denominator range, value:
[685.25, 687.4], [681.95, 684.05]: 1.24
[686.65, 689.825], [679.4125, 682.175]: 1.19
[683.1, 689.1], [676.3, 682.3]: 1.09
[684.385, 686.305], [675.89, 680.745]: 1.07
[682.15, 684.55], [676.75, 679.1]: 0.90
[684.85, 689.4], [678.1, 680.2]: 1.10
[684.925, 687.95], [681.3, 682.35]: 1.32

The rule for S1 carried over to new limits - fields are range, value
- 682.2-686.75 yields 14.31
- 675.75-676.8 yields 16.66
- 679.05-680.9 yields 16.52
